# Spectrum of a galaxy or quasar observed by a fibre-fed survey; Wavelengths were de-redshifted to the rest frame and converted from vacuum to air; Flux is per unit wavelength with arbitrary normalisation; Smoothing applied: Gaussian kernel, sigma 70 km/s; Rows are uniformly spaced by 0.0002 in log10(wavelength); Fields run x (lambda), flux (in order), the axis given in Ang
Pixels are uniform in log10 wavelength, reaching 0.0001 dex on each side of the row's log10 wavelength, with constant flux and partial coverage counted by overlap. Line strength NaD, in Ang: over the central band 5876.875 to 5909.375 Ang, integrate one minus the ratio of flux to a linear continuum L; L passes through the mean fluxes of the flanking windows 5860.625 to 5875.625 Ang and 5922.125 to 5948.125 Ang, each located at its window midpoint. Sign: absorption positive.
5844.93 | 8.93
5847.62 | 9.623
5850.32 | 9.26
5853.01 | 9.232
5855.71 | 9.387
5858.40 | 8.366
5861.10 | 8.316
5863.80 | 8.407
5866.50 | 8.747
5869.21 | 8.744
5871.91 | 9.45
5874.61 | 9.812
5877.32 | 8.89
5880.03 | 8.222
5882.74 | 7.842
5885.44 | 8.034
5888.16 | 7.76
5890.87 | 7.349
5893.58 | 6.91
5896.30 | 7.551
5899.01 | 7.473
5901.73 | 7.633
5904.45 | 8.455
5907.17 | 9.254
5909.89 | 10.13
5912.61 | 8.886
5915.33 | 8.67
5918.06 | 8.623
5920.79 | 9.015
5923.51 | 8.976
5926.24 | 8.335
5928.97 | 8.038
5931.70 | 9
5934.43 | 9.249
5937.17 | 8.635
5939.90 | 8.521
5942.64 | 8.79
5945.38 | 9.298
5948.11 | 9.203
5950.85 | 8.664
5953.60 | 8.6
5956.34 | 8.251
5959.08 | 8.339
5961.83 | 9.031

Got 3.28 Ang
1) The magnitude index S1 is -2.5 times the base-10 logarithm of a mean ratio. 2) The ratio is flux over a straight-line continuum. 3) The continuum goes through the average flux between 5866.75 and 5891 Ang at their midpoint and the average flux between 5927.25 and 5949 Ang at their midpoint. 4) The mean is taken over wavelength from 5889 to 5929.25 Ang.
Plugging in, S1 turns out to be 0.04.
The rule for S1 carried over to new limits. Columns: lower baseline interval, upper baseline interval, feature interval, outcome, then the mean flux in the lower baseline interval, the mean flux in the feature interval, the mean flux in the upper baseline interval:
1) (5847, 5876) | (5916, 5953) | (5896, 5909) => 0.09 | 9.02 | 8.19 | 8.79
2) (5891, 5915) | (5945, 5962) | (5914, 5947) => -0.03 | 8.26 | 8.77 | 8.72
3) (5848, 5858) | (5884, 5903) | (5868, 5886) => -0.07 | 9.24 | 8.75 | 7.53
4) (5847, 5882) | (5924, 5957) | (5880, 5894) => 0.15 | 8.92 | 7.69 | 8.73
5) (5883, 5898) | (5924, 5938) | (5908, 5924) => -0.10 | 7.55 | 9.06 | 8.67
